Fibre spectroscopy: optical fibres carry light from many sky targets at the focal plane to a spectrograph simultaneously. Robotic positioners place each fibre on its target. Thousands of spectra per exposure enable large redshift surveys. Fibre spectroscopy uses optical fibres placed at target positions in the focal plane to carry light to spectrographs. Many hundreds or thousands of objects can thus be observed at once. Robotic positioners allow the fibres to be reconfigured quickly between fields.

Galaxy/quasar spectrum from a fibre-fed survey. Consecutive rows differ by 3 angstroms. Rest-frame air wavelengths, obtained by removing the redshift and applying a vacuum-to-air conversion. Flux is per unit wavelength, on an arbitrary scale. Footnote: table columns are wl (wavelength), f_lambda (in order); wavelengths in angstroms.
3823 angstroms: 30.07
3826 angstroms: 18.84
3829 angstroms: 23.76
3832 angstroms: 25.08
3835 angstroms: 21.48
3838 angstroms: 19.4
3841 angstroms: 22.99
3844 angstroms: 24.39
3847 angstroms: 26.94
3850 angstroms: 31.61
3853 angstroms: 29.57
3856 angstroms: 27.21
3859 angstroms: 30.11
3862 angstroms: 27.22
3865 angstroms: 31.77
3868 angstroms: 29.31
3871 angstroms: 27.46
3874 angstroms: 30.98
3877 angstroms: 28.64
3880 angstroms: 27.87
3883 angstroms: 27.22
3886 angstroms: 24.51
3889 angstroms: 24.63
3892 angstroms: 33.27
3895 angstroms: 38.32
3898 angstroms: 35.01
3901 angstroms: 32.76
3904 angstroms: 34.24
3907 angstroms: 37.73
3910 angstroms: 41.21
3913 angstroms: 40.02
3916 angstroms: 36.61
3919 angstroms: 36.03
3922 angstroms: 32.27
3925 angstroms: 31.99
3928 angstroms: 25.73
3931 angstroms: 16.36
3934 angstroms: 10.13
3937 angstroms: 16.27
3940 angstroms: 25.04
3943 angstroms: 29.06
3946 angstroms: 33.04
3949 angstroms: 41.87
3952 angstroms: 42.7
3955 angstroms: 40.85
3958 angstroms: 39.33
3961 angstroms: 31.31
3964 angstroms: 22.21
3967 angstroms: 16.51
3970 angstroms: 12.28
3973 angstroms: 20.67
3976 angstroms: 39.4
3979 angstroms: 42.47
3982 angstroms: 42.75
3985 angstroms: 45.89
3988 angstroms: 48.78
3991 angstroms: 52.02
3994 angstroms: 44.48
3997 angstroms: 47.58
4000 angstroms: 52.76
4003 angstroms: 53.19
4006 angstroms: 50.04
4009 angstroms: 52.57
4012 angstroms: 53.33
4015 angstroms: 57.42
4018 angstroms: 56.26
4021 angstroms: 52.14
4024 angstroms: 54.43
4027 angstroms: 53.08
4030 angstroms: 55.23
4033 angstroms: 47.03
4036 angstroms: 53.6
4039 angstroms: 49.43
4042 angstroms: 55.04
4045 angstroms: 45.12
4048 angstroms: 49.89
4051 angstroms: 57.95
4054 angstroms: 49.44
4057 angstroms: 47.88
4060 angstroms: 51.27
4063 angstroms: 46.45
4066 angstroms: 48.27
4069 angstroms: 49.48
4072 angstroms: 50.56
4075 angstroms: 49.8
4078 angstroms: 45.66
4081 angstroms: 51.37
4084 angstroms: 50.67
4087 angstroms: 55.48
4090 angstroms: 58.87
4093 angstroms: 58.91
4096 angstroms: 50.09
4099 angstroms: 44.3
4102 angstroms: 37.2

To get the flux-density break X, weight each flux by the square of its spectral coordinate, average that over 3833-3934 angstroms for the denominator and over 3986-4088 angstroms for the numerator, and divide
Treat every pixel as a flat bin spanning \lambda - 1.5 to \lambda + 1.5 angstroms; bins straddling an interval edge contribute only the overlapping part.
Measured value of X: 1.9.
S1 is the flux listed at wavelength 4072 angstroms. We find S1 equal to 50.56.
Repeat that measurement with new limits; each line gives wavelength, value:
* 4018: 56.26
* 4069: 49.48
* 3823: 30.07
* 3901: 32.76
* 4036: 53.6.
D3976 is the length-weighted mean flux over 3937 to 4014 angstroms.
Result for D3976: 38.9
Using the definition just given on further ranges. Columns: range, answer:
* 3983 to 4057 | 51.4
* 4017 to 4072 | 51.2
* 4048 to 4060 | 51.5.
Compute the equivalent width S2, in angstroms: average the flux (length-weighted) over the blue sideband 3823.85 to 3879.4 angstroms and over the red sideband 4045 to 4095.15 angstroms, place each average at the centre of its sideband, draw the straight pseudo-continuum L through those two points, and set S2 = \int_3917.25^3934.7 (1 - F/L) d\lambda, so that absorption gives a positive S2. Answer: 4.2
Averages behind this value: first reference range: 26.6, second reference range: 51.2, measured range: 26.3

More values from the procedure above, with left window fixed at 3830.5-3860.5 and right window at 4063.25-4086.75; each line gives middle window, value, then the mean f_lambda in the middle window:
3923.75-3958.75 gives 6.68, 29.1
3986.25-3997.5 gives -1.99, 48.2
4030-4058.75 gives -2.77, 50.8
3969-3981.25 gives 2.85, 30.2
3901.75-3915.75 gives -2.34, 37.9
